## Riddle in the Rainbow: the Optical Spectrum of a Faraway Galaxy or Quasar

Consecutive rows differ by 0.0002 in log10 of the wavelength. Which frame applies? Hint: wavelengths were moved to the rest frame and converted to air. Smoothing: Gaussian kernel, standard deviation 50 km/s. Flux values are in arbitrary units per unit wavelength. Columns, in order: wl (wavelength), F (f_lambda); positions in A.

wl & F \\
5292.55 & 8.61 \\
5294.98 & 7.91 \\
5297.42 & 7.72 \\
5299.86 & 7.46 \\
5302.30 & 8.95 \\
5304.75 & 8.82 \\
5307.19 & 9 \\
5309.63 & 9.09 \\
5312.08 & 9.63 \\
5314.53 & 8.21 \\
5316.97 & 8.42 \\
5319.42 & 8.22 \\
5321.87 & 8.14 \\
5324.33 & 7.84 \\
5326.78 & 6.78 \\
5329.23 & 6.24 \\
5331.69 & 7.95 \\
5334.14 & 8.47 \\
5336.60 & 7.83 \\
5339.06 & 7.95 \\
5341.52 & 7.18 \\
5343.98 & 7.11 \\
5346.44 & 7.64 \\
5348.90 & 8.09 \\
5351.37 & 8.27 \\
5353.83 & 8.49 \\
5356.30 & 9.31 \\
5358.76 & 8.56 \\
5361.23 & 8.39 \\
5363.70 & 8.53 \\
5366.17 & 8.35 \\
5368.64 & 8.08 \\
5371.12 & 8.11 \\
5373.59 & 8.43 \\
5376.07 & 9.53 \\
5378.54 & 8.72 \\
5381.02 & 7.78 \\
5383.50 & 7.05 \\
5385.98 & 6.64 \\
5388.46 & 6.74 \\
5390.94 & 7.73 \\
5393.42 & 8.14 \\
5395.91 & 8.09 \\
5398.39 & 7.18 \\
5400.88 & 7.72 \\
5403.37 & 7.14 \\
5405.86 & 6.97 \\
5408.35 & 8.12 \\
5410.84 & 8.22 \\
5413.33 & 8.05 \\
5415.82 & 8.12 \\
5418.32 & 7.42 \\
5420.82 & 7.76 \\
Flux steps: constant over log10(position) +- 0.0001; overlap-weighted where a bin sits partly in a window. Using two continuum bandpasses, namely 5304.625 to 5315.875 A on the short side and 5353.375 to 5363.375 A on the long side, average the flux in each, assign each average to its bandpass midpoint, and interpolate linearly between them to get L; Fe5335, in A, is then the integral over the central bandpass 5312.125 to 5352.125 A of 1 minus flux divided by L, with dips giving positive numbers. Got 4.6 A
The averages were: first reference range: 8.96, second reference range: 8.69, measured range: 7.82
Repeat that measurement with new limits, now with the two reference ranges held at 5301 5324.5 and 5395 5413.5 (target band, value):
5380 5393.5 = 1.0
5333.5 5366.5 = 0.4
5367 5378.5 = -0.8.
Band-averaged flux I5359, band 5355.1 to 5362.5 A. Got 8.76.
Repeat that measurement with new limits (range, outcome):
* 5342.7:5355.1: 7.92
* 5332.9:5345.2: 7.71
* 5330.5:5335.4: 8.21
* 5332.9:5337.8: 8.16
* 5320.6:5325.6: 7.97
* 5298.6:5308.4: 8.55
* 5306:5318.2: 8.87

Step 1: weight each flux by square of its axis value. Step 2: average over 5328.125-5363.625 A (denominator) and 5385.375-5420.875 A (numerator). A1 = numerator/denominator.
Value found 1.0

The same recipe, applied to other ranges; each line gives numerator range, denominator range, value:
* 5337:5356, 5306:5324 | 0.93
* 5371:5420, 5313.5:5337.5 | 1.02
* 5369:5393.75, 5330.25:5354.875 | 1.02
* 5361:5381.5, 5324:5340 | 1.14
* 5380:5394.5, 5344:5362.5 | 0.89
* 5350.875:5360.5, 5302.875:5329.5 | 1.06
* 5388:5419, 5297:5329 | 0.96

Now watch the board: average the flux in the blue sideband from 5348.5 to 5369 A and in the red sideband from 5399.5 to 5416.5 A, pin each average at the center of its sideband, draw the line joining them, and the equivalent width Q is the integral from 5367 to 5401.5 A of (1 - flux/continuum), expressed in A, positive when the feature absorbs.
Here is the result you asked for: 1.0 A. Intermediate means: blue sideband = 8.48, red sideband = 7.75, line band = 7.86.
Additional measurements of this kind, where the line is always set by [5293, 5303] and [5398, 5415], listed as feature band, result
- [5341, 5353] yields 0.22 A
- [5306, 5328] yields -1.15 A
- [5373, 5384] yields -0.88 A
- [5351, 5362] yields -1.14 A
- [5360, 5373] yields -0.84 A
